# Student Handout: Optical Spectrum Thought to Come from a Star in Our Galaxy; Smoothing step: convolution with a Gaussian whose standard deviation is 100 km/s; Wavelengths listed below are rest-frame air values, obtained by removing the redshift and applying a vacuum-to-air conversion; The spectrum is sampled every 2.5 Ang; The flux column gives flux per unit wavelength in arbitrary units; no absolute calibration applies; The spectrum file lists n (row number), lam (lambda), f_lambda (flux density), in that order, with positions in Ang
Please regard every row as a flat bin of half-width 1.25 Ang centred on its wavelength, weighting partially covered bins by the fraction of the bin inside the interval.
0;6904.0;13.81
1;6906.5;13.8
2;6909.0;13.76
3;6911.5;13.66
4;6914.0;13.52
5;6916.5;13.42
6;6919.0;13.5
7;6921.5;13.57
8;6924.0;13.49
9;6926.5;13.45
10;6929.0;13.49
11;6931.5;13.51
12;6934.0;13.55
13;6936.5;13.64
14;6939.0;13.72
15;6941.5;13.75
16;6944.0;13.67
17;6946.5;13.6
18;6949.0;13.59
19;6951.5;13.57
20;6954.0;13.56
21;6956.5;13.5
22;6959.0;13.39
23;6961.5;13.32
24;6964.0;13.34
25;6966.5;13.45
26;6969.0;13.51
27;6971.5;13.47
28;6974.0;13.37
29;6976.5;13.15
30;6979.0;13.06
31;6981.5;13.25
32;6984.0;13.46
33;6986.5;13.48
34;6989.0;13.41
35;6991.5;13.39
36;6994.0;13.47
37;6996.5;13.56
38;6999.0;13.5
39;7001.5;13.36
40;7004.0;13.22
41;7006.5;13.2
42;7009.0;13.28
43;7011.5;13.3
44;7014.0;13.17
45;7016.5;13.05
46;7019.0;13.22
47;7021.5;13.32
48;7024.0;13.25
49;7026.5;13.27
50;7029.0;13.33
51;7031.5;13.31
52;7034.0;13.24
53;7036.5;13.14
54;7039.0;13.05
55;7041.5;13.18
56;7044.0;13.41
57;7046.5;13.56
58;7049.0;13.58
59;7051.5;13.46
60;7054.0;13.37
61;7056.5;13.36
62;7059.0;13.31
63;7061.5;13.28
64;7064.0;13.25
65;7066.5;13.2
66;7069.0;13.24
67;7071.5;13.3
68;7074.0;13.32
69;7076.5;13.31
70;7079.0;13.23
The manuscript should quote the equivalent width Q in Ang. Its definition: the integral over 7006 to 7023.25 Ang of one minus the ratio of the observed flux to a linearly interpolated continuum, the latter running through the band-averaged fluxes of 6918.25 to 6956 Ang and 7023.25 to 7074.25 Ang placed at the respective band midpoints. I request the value 0.2 Ang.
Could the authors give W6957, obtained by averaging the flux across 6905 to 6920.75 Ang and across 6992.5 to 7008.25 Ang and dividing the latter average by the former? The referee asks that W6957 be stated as 0.98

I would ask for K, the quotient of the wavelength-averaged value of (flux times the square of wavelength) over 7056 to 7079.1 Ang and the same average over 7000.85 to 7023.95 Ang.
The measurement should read 1.0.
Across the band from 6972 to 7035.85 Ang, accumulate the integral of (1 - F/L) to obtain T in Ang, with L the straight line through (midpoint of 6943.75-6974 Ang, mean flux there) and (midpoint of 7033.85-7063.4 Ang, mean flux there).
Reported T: 0.5 Ang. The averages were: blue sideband 13.5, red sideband 13.3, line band 13.3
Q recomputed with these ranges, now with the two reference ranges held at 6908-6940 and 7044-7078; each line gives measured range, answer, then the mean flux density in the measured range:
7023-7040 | 0.2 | 13.2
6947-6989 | 0.3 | 13.4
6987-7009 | 0.1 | 13.4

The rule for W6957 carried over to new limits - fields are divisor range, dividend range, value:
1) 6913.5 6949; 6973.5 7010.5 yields 0.98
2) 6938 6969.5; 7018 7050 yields 0.98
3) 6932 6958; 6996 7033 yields 0.98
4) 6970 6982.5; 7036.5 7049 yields 1.00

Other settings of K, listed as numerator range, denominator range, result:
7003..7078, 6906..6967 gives 1.01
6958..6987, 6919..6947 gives 0.99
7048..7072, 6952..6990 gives 1.02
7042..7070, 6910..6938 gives 1.03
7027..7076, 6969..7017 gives 1.02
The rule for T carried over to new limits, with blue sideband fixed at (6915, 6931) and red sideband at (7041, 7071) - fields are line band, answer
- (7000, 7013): 0.1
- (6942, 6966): -0.1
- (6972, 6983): 0.2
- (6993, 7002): 0.0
